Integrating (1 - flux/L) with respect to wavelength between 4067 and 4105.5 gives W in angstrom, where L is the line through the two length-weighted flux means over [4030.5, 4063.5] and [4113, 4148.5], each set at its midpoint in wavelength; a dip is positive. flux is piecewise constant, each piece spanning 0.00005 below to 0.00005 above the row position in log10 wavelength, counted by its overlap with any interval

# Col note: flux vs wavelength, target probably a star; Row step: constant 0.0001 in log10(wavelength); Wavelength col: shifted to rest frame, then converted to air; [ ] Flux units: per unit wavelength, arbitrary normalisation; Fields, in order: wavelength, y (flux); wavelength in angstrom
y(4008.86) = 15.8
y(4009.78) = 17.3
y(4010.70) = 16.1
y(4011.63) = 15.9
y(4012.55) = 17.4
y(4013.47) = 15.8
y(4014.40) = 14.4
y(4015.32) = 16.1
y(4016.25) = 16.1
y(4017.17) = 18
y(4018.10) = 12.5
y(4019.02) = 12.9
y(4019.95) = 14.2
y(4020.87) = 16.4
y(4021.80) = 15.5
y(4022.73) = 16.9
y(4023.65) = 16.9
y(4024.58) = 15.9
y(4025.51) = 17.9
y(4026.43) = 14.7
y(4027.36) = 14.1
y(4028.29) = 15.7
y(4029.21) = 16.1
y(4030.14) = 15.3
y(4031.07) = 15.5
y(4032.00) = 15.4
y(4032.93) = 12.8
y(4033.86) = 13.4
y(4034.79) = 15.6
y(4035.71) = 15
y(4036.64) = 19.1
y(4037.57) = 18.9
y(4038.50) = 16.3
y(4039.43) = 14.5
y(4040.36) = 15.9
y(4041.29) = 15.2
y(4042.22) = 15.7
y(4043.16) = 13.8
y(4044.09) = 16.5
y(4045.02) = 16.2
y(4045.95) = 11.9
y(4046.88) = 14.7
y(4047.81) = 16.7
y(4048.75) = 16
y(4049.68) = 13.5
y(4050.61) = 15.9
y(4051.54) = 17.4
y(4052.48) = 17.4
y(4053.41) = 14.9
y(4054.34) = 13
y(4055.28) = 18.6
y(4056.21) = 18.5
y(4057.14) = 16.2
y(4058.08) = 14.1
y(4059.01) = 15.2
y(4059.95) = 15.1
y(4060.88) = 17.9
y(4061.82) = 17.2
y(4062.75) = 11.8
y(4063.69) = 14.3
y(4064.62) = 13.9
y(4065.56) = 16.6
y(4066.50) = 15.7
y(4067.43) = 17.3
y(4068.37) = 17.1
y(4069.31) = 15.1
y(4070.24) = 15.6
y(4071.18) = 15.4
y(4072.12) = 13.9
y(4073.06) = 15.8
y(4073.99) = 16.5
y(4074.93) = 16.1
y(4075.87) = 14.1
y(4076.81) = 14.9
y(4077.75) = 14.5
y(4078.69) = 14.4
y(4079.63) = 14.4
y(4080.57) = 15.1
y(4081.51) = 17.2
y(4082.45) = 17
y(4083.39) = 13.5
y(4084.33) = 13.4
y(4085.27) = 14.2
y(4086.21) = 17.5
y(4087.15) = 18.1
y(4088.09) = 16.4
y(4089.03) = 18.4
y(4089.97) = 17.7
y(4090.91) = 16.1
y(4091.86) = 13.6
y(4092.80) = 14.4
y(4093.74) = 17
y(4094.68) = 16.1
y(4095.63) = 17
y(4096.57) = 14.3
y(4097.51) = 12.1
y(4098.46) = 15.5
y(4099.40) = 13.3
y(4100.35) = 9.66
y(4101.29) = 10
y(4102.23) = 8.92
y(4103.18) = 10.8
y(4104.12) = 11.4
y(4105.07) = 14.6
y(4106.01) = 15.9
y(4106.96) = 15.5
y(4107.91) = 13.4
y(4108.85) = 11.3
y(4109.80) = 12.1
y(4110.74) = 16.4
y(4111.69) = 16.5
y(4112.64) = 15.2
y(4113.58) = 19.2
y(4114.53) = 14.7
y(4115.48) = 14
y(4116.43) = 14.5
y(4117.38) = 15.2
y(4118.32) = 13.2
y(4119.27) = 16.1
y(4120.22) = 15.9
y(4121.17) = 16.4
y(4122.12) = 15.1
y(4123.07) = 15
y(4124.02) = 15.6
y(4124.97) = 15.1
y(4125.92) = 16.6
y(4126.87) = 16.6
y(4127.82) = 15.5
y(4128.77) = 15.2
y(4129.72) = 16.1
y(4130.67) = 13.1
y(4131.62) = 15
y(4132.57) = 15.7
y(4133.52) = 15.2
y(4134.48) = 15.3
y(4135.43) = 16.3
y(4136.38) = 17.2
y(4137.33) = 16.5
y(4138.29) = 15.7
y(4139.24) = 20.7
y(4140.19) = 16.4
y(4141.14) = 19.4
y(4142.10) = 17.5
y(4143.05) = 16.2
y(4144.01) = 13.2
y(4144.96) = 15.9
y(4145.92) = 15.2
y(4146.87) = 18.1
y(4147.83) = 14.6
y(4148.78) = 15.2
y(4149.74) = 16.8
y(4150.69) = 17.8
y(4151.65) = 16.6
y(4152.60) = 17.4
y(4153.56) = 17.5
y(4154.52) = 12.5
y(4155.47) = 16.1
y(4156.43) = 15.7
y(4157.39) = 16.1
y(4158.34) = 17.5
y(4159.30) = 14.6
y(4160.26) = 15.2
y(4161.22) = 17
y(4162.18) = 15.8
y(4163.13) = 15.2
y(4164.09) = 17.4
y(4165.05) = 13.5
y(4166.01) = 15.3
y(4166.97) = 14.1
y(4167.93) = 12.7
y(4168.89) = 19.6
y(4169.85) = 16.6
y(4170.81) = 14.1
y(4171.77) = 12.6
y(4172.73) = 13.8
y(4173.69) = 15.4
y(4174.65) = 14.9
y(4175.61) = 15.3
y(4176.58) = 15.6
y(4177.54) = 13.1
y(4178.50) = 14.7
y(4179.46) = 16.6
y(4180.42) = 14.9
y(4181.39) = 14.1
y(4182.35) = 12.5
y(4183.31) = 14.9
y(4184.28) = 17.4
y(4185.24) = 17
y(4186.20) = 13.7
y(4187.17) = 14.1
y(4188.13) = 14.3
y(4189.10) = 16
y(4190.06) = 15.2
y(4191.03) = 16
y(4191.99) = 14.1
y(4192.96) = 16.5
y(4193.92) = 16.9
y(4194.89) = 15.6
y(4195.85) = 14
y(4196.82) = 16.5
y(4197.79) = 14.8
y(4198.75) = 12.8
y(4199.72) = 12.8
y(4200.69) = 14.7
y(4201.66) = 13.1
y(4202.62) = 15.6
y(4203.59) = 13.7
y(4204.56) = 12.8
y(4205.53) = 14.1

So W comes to 2.2 angstrom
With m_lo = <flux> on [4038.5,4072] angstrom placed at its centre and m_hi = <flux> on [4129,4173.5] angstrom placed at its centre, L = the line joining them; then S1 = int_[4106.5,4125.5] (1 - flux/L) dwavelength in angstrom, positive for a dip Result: 0.9 angstrom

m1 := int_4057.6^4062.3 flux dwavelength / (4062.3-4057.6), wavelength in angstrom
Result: 15.9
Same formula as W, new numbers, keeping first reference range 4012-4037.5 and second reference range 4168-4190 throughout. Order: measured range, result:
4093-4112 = 2.1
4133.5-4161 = -2.1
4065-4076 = -0.3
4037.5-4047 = 0.1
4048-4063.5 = -0.3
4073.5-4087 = 0.1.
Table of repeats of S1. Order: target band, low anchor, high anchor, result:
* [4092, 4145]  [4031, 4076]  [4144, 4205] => 1.3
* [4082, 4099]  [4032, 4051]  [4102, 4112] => -2.2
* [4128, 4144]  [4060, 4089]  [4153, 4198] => -0.9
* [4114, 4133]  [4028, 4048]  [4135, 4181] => 0.6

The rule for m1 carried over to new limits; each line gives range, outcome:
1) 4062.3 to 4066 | 14.1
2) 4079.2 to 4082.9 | 15.9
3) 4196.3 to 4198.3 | 15.6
